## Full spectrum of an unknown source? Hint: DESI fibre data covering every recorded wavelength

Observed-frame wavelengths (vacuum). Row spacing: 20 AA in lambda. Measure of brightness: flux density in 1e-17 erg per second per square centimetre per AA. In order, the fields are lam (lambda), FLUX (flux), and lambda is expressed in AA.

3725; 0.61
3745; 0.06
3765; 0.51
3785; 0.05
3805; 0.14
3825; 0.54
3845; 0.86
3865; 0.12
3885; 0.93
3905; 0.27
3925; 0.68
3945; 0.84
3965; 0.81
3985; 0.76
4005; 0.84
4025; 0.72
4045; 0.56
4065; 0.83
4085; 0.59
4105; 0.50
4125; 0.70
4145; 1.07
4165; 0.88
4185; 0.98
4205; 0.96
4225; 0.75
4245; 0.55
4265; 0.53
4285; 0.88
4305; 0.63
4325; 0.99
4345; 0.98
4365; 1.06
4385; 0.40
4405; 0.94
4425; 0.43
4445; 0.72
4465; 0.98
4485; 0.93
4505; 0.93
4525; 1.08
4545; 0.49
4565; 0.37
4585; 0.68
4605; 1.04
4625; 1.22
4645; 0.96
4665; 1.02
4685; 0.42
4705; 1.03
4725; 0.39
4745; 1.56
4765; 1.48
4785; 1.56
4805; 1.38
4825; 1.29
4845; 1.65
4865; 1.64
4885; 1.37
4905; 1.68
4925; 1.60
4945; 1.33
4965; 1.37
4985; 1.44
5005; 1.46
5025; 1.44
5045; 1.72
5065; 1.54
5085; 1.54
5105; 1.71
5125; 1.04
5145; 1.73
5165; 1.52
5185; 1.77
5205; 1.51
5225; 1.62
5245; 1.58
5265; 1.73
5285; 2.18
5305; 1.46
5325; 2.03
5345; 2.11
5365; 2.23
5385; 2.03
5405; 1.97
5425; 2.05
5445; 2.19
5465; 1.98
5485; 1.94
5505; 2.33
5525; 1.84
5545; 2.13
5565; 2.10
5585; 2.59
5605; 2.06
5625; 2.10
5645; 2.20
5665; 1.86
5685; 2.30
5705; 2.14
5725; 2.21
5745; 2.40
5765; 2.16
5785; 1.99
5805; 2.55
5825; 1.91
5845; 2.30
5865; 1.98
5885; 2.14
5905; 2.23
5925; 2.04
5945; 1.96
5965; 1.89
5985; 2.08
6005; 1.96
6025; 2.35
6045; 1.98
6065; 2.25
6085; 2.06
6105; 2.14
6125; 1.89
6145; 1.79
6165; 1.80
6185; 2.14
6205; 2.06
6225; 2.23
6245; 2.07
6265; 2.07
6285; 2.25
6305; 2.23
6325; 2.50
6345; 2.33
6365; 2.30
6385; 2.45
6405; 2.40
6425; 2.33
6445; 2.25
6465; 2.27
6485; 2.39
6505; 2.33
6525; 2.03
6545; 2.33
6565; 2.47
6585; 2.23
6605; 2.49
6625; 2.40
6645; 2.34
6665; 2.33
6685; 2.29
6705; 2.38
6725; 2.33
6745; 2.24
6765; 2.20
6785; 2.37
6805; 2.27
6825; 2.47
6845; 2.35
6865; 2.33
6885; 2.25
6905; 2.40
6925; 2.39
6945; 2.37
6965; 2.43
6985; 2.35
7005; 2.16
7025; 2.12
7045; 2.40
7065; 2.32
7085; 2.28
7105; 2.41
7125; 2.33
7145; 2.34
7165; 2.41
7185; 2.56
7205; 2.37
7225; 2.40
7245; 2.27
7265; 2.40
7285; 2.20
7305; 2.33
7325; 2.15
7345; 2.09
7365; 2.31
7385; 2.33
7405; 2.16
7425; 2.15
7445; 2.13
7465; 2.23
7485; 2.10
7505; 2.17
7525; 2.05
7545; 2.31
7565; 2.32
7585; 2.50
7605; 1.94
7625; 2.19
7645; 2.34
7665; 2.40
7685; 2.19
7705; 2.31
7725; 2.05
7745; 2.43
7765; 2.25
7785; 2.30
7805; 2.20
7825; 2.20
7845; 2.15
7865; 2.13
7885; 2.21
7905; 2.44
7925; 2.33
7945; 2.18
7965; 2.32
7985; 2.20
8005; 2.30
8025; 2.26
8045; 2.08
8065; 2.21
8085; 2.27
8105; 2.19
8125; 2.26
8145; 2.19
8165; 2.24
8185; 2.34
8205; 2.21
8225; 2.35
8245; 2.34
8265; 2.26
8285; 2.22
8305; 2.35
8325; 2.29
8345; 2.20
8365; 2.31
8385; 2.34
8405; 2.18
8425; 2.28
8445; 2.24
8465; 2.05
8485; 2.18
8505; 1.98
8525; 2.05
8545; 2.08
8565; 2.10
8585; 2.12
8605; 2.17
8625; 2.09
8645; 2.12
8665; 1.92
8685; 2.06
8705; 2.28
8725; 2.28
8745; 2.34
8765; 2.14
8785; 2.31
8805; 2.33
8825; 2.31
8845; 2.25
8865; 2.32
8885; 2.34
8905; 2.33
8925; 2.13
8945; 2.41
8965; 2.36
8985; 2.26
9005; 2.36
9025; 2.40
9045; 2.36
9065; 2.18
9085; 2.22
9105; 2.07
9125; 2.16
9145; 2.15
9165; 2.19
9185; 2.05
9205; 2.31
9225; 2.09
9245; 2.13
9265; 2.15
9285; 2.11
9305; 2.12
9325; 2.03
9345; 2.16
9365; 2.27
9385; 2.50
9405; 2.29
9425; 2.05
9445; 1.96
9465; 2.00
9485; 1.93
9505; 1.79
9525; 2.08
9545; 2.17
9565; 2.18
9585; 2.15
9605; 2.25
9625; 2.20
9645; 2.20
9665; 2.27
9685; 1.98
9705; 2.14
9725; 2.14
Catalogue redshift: 0.19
